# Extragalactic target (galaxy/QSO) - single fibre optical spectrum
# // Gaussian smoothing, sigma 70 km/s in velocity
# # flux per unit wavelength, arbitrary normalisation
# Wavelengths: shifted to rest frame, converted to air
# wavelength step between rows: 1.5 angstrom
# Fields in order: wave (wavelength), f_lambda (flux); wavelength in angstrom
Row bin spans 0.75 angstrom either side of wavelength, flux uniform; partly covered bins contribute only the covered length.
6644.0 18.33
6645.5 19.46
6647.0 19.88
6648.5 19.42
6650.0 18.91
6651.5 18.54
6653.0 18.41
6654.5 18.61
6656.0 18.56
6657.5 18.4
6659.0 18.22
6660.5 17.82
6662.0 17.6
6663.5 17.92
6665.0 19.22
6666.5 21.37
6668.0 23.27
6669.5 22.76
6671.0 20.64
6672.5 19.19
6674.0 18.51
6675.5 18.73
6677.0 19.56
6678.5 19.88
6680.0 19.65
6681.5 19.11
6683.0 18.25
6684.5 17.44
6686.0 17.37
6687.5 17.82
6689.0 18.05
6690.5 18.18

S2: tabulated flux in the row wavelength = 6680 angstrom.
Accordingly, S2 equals 19.65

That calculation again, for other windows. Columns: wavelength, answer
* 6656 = 18.56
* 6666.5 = 21.37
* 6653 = 18.41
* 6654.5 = 18.61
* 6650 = 18.91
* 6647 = 19.88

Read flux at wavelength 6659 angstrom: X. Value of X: 18.22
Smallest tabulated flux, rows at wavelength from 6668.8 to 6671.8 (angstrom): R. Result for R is 20.64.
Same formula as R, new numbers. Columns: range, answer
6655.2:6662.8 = 17.6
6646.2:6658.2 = 18.4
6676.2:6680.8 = 19.56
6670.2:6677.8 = 18.51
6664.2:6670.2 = 19.22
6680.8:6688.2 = 17.37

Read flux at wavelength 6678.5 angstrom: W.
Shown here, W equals 19.88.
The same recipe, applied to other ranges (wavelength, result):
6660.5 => 17.82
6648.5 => 19.42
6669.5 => 22.76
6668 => 23.27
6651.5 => 18.54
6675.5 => 18.73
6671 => 20.64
